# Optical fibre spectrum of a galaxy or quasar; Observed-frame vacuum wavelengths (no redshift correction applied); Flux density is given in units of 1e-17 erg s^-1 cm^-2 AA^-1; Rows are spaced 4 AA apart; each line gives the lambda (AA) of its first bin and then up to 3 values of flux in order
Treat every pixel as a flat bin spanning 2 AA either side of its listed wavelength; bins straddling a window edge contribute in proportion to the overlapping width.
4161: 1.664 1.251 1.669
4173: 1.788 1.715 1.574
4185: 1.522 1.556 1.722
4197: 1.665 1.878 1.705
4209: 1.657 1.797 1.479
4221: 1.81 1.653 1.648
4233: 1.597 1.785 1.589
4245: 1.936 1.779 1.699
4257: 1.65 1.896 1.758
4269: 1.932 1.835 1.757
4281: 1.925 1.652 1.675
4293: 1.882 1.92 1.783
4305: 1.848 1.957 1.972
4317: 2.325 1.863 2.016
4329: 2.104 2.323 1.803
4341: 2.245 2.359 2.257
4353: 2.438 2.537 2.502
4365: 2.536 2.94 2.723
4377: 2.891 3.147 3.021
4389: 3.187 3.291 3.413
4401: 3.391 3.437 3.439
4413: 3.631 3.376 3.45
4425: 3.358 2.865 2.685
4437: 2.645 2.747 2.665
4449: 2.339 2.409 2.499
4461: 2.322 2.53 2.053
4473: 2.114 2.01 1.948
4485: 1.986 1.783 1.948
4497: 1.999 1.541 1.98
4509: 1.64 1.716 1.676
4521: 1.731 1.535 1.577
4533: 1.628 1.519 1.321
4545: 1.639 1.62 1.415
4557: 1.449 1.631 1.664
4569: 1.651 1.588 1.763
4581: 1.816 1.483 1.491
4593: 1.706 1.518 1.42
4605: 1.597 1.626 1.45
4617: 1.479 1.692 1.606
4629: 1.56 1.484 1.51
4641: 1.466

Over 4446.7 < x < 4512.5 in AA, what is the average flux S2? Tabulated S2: 2.06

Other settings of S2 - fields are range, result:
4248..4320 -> 1.85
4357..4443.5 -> 3.06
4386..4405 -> 3.32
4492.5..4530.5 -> 1.73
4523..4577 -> 1.56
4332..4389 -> 2.58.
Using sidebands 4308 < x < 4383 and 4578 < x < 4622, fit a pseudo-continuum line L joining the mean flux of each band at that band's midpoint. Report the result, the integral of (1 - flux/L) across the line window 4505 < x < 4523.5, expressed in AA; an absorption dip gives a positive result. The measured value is 1.2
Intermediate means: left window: 2.37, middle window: 1.72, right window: 1.57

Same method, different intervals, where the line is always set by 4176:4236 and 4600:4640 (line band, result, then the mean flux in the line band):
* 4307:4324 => -4.1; 2.03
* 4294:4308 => -1.9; 1.86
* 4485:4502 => -2.9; 1.85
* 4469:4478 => -2.7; 2.07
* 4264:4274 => -1.2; 1.85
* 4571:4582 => -1.1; 1.71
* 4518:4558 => 0.5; 1.55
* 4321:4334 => -3.7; 2.09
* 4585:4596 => -0.1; 1.57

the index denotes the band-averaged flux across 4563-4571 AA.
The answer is 1.66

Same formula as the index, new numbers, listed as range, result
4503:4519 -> 1.75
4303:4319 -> 2.03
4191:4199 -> 1.69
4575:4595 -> 1.65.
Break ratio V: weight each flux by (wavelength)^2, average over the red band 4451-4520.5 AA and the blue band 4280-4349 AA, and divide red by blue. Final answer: 1.1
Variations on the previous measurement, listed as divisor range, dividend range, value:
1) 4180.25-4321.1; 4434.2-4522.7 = 1.32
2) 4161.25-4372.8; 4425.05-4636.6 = 1.09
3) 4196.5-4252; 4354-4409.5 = 1.89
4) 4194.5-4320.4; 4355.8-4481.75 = 1.70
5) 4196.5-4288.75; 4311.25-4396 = 1.52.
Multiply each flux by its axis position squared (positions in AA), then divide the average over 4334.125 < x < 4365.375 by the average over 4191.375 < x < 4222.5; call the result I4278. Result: 1.45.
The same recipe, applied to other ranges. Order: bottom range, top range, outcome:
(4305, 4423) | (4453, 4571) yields 0.71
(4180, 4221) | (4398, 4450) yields 2.06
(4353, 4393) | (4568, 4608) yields 0.62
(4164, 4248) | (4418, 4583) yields 1.38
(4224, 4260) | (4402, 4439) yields 2.04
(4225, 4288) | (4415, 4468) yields 1.70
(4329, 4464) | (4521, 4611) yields 0.61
